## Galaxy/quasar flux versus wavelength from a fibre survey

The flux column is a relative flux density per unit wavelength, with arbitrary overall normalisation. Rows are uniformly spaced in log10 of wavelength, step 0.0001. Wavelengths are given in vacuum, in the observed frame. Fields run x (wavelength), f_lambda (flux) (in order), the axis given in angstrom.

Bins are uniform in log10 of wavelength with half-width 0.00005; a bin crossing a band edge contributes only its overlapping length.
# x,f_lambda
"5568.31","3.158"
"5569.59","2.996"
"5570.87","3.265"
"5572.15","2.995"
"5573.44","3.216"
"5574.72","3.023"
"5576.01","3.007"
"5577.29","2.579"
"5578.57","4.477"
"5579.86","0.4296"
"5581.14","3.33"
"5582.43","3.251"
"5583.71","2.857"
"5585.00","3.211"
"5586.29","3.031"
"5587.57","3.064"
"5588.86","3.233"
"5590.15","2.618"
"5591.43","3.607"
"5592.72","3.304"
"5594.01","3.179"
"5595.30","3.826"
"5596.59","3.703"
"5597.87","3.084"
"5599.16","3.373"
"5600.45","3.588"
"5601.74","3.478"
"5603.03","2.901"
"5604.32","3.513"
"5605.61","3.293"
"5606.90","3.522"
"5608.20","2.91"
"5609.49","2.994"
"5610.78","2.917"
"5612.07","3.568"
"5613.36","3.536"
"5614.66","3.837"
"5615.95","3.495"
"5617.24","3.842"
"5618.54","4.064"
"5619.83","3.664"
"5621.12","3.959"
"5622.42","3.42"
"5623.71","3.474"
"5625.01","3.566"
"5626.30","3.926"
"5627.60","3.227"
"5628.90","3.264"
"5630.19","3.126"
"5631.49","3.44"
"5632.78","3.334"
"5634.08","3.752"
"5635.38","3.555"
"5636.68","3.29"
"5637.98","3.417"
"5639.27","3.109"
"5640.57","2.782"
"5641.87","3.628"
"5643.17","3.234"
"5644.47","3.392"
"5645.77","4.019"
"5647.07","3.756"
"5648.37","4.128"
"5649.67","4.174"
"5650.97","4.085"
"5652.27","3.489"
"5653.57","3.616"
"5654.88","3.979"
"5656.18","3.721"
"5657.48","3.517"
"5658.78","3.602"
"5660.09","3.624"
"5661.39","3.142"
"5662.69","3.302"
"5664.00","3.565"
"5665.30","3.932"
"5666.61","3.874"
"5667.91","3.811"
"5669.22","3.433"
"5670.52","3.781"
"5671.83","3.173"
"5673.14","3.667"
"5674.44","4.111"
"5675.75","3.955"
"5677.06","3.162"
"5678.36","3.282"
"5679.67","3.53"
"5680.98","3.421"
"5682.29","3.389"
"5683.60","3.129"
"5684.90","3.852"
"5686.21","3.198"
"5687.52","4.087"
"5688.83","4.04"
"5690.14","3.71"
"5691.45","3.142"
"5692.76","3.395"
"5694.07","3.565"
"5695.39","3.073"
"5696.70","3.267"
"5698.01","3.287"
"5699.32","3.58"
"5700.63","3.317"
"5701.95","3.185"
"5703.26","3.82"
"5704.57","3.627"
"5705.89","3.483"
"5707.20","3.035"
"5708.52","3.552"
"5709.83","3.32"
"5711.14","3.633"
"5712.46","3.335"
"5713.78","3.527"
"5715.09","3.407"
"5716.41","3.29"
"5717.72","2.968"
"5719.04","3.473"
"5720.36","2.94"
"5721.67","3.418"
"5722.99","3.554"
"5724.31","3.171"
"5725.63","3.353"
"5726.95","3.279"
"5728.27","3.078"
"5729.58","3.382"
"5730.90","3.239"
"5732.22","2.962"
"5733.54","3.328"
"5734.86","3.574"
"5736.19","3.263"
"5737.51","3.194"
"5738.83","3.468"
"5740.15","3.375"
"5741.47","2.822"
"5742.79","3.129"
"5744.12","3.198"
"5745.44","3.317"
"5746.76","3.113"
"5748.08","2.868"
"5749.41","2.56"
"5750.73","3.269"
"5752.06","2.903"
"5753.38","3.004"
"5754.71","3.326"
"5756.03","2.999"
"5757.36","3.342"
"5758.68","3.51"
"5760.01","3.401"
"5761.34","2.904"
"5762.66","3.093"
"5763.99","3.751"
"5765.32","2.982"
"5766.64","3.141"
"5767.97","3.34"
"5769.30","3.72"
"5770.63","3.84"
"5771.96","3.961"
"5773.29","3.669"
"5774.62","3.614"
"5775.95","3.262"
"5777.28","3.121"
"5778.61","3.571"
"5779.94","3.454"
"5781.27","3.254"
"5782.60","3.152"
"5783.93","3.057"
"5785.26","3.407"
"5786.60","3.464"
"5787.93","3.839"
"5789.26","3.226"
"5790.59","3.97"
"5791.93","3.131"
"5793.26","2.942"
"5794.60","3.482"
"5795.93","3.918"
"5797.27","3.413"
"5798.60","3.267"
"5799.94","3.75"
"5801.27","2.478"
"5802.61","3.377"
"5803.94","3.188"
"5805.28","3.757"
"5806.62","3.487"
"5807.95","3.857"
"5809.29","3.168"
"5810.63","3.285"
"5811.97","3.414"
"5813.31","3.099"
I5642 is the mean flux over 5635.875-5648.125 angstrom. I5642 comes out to 3.43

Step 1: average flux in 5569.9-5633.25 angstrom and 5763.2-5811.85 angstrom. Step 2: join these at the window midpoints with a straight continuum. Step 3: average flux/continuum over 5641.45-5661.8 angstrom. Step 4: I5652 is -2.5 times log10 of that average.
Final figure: -0.11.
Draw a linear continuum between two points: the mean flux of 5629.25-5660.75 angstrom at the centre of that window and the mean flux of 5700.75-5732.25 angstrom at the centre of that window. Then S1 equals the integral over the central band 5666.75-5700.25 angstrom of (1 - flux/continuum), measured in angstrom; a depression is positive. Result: -0.7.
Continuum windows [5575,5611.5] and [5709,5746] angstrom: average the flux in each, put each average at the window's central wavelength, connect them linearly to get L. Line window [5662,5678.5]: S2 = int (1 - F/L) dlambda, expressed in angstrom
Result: -2.0 angstrom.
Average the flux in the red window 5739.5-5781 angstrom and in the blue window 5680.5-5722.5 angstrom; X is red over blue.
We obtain 1.0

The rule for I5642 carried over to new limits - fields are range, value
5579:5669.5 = 3.43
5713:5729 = 3.29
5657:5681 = 3.58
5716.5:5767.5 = 3.2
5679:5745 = 3.37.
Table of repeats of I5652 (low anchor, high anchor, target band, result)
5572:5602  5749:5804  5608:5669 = -0.12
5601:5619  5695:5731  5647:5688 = -0.08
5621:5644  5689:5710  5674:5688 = -0.04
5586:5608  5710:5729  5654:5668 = -0.10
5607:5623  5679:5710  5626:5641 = 0.05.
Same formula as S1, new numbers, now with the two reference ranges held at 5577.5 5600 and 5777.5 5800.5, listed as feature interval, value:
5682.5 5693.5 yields -0.9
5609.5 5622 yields -1.7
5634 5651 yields -1.9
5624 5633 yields -0.6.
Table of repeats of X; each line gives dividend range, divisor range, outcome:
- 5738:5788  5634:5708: 0.93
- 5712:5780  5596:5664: 0.94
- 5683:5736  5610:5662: 0.95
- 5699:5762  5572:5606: 1.03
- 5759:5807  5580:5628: 1.01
